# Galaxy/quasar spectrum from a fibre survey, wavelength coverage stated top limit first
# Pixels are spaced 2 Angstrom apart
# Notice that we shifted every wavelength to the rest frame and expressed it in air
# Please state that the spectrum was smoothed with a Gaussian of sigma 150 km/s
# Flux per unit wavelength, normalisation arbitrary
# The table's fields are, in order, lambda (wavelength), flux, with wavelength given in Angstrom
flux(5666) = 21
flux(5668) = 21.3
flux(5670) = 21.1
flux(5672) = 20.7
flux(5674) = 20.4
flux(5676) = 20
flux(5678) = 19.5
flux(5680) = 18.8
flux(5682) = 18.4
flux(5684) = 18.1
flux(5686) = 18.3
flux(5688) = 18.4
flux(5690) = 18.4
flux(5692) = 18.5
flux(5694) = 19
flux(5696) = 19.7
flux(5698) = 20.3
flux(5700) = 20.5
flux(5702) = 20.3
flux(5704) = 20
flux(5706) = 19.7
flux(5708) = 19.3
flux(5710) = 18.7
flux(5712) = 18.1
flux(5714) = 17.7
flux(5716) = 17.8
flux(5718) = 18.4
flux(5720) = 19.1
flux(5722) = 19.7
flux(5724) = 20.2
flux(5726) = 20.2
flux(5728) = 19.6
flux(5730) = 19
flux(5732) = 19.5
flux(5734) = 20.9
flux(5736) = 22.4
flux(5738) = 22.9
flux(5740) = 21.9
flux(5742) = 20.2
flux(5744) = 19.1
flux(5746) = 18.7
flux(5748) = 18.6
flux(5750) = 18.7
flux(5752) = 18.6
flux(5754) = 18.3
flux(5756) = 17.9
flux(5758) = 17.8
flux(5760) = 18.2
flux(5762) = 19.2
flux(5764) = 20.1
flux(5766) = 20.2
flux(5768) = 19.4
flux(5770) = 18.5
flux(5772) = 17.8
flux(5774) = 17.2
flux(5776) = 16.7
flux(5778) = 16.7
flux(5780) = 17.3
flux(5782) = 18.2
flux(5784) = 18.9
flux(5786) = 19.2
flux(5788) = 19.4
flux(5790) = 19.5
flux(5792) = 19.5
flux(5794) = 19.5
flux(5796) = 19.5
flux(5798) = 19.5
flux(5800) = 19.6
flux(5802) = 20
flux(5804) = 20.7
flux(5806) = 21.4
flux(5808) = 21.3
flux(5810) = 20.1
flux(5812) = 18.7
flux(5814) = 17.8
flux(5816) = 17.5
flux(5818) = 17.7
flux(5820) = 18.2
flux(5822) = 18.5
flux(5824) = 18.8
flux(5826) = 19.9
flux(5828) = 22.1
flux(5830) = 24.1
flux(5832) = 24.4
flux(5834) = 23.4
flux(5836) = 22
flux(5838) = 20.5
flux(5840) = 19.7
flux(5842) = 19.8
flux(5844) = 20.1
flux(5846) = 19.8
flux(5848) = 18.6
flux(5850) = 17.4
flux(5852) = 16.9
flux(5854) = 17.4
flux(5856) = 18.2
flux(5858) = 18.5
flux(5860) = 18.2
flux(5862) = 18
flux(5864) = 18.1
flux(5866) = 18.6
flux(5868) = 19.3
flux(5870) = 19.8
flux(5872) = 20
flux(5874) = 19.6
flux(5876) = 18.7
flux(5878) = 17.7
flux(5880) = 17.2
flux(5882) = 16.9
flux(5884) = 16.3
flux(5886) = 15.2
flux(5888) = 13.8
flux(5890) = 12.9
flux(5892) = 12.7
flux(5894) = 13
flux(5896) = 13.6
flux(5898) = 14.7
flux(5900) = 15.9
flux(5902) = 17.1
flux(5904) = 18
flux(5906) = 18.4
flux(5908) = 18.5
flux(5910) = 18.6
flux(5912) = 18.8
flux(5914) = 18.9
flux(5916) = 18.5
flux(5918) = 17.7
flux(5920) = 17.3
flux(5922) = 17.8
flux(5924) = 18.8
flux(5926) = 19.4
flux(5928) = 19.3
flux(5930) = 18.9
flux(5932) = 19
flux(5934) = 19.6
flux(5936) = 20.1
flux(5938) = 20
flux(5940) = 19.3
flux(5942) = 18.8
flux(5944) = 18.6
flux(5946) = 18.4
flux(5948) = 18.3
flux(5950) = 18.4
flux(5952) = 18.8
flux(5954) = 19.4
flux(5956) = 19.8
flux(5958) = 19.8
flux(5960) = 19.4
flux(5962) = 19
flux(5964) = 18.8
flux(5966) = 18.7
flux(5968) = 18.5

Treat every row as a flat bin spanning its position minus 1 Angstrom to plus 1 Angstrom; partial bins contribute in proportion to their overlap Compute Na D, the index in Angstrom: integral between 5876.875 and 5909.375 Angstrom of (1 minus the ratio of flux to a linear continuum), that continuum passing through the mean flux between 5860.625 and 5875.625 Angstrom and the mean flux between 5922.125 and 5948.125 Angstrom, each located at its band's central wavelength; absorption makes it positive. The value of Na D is 5.6 Angstrom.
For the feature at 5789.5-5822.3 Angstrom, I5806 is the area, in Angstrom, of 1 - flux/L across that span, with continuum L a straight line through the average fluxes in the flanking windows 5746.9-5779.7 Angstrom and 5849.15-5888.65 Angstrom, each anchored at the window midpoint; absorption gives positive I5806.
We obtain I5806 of -2.2 Angstrom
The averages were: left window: 18.3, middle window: 19.4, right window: 17.8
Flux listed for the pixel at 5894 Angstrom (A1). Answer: 13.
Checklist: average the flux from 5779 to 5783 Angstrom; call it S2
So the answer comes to 17.8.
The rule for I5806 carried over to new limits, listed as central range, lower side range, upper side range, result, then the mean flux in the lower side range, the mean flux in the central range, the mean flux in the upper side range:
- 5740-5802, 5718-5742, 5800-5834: 4.5 Angstrom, 20.4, 18.8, 20.2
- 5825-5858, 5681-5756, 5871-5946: -3.6 Angstrom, 19.4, 20.2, 17.6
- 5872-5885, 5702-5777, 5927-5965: 0.9 Angstrom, 19.2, 17.9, 19.1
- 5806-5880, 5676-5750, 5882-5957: -4.5 Angstrom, 19.4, 19.4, 17.6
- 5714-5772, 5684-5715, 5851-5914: -2.4 Angstrom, 19.1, 19.4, 17.1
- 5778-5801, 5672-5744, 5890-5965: 0.0 Angstrom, 19.6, 19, 18.1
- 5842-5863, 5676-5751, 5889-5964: 0.1 Angstrom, 19.4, 18.4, 18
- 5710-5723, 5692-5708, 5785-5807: 0.9 Angstrom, 19.8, 18.5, 19.8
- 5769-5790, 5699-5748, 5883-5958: 1.2 Angstrom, 19.7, 18.1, 17.7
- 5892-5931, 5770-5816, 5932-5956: 3.4 Angstrom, 19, 17.4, 19.1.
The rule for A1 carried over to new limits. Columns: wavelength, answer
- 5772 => 17.8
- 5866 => 18.6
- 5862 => 18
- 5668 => 21.3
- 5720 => 19.1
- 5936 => 20.1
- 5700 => 20.5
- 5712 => 18.1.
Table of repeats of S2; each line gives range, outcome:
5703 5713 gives 19.2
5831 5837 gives 23.3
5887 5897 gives 13.2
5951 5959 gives 19.4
